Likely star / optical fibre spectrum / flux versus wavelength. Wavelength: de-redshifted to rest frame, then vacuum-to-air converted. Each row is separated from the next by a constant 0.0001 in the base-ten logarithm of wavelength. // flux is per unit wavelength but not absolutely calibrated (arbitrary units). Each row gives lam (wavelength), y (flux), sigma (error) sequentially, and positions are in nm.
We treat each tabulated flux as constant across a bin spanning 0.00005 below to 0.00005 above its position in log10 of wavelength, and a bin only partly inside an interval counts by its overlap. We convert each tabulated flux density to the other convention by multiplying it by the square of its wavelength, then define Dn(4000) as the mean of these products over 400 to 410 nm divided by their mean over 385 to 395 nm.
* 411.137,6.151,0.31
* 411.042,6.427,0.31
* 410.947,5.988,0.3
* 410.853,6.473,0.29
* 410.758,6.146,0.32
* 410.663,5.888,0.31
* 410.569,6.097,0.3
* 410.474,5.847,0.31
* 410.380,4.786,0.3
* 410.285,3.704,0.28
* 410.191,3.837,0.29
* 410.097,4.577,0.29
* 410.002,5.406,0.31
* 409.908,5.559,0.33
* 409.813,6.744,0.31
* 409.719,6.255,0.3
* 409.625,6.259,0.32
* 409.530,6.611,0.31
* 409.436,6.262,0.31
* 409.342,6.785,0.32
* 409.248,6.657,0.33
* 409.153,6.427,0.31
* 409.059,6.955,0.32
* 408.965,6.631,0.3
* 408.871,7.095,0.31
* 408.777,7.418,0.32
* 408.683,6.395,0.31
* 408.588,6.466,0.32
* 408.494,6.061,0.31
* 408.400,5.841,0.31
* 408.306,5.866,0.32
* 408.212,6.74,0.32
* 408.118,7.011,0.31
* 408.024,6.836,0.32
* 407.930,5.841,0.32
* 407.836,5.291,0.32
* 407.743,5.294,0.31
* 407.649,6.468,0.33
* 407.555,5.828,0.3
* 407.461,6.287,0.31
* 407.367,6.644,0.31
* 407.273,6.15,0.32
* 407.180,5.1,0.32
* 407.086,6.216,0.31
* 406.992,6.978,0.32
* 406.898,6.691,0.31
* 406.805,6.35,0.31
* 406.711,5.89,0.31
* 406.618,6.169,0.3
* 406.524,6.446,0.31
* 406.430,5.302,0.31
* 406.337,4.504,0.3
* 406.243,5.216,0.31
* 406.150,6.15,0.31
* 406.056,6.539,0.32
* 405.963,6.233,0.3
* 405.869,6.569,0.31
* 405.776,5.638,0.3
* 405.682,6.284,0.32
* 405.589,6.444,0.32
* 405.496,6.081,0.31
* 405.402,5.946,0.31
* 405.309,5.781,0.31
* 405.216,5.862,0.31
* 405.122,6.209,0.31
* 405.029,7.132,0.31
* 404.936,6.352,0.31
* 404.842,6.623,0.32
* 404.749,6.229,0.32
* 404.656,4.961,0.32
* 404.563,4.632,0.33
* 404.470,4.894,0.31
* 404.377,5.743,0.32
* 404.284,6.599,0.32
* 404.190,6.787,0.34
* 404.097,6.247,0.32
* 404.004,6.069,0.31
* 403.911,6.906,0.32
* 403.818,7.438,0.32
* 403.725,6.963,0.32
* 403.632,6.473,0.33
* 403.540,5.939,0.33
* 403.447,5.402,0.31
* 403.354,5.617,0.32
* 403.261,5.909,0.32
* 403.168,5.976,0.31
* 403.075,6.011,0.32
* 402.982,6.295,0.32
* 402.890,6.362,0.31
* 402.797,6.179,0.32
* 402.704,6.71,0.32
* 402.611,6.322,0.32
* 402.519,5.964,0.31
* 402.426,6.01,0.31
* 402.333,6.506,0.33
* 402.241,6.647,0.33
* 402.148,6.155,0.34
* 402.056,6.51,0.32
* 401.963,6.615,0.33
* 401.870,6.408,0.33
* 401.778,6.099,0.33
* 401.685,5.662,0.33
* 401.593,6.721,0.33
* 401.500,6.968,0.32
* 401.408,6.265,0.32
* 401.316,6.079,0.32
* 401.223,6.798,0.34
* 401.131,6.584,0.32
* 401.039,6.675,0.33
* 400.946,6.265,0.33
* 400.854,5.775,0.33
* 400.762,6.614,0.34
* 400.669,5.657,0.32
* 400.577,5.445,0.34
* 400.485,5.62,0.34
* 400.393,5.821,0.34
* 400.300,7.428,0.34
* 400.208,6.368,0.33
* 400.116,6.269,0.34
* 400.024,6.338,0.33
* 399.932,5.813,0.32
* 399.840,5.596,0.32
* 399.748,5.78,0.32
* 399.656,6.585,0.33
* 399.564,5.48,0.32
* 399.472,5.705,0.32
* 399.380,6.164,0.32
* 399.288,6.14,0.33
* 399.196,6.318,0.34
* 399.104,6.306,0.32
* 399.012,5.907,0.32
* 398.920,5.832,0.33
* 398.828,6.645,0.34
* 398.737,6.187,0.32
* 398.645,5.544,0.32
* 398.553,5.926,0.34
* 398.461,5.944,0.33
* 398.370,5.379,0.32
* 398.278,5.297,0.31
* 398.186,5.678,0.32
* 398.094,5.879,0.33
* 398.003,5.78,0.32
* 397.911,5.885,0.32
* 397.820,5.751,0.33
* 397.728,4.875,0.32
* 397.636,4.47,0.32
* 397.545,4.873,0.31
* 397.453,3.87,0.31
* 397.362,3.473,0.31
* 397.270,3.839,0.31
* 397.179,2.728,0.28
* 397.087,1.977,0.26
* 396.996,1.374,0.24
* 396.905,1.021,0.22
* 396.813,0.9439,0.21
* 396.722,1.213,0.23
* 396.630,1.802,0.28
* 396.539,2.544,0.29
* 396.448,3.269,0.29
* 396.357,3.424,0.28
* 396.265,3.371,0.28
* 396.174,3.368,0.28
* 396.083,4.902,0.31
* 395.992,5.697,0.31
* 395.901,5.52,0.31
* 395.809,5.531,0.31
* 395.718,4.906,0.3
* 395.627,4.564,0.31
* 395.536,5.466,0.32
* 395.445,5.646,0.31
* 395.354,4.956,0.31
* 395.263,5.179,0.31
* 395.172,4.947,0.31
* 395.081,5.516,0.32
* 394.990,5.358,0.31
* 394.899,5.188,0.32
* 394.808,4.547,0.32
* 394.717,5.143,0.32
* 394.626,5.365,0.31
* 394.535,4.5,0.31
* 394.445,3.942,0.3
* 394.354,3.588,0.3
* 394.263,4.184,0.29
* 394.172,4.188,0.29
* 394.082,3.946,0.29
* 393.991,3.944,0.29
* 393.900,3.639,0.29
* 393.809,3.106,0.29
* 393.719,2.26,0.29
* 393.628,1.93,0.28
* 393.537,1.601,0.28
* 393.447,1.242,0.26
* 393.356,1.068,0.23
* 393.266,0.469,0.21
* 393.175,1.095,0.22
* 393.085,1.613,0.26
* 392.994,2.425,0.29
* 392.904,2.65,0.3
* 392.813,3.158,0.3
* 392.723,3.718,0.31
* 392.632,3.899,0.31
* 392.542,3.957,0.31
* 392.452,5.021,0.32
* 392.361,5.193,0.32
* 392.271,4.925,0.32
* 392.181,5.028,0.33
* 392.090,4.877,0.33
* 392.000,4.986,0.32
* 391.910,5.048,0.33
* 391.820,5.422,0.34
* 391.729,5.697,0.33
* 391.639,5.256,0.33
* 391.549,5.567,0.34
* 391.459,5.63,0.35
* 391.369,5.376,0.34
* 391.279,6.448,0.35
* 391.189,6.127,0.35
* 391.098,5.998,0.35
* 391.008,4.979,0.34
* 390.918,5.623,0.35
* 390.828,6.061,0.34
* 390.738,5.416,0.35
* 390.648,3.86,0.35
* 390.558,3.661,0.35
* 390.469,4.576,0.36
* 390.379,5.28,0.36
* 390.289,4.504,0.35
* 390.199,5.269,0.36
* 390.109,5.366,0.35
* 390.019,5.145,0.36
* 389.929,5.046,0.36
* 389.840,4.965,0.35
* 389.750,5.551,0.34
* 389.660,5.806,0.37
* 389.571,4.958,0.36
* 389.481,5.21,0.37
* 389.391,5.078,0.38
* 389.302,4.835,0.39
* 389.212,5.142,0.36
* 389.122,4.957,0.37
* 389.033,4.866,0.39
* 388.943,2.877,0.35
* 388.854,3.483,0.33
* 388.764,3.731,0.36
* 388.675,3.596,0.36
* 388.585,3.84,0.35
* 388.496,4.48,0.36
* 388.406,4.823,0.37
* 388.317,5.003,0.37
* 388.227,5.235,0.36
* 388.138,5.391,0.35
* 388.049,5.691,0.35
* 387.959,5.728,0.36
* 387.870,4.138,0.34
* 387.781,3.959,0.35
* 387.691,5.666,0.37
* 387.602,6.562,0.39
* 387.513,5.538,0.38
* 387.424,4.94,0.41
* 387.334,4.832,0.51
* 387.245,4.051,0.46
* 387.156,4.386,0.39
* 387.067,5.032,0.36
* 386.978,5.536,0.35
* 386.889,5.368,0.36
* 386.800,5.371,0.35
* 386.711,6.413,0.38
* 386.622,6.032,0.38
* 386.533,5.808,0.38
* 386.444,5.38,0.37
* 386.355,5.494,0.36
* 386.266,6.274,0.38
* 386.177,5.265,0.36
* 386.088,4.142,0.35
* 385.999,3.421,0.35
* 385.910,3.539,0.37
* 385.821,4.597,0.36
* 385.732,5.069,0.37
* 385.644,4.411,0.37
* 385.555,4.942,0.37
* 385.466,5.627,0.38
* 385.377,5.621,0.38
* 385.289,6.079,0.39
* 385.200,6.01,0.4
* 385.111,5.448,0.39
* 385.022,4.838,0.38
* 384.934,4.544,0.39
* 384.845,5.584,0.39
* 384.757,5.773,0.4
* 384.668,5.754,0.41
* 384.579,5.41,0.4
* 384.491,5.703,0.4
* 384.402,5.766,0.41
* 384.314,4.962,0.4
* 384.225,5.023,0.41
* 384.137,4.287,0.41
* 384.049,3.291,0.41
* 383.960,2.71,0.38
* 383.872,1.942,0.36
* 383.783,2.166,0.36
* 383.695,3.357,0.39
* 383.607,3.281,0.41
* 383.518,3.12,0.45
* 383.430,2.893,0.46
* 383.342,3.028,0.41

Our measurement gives 1.46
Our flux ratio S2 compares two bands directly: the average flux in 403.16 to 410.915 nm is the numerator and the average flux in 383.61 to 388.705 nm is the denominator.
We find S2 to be 1.2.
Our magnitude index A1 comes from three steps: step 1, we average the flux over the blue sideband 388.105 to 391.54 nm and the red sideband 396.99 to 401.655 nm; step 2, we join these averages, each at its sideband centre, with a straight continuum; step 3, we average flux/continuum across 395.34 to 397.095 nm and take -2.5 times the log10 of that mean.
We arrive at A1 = 0.45 mag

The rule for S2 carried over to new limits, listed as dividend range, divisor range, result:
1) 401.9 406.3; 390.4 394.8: 1.50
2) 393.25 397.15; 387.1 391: 0.75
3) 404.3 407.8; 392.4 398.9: 1.51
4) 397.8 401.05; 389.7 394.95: 1.40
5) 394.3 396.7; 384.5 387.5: 0.87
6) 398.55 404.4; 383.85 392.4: 1.24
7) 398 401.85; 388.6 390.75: 1.30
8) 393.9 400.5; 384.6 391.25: 0.96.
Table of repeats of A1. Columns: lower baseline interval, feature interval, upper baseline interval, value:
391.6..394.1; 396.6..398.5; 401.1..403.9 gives 0.247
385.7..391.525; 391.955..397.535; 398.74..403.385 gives 0.461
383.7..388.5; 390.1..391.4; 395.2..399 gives -0.107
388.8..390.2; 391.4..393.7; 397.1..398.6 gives 0.319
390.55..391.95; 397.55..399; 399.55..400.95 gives 0.050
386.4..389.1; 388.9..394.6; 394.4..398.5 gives 0.086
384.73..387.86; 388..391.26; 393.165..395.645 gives -0.069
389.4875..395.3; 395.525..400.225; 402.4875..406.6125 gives 0.086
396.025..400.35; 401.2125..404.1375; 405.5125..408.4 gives -0.158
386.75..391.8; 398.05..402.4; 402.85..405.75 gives -0.055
